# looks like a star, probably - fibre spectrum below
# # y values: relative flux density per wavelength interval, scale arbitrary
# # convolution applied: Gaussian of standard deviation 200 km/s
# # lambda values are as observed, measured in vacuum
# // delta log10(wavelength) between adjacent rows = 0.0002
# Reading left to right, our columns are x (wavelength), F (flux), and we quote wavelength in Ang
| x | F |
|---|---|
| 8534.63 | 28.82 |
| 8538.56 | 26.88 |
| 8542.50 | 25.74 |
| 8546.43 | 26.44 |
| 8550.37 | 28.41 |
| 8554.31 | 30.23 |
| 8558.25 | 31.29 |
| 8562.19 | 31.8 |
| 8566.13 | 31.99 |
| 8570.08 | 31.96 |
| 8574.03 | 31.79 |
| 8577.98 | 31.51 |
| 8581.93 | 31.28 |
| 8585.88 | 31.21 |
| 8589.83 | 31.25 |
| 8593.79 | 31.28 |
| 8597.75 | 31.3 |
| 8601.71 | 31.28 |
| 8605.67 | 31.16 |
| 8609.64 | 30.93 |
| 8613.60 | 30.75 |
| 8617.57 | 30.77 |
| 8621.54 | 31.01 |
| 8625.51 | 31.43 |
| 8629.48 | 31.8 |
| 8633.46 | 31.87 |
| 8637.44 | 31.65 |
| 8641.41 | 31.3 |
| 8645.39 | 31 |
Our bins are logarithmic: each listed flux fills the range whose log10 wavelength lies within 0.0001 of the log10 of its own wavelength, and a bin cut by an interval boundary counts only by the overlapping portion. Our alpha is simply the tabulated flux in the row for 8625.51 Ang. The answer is 31.43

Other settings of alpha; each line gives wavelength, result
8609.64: 30.93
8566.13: 31.99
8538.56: 26.88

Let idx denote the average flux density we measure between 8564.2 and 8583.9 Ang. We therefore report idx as 31.7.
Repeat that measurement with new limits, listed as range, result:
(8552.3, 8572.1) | 31.4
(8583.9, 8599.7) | 31.3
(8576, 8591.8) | 31.3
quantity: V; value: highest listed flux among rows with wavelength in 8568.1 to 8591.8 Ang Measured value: 31.96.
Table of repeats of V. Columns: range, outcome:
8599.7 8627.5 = 31.43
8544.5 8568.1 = 31.99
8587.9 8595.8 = 31.28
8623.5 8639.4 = 31.87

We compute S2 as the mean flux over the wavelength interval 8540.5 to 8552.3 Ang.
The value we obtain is 26.8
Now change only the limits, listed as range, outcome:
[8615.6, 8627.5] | 31.1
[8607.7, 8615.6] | 30.9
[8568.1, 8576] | 31.8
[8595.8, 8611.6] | 31.2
